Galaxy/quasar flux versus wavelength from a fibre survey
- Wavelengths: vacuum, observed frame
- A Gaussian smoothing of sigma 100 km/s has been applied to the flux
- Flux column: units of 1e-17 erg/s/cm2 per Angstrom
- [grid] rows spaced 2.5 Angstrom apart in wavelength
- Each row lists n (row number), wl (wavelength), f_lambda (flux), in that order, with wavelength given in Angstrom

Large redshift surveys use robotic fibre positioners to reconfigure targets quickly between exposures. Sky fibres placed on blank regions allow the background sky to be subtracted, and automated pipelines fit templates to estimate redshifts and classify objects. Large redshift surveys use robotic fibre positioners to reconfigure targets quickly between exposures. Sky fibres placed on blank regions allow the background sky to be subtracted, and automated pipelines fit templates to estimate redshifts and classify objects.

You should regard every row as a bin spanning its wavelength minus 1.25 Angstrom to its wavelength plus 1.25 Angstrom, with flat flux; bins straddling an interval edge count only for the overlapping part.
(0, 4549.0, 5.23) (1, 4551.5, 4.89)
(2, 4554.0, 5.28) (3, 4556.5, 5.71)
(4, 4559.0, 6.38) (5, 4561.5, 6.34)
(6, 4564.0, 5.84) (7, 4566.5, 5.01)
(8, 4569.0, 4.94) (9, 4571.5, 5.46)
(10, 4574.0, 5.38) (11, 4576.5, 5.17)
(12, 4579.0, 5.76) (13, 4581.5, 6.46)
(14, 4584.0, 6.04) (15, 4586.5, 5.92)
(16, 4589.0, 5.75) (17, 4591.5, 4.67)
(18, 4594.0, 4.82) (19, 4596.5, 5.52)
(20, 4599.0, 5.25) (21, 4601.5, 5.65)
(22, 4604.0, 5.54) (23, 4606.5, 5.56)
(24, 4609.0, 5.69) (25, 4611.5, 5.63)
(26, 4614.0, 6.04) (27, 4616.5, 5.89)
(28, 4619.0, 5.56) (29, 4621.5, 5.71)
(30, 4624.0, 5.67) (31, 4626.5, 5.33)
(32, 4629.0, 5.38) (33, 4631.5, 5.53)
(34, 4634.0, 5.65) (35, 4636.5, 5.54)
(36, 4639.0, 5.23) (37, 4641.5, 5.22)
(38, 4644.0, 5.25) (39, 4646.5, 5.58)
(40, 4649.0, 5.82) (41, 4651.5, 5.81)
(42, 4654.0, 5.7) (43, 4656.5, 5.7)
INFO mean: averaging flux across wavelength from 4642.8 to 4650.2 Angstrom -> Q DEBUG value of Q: 5.55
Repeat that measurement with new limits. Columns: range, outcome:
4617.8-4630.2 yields 5.53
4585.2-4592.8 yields 5.45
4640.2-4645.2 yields 5.23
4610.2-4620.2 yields 5.78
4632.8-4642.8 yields 5.41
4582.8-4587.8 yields 5.98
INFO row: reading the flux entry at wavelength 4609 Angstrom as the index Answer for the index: 5.69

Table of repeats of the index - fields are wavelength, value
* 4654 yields 5.7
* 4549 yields 5.23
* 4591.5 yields 4.67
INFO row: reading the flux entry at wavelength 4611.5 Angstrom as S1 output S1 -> 5.63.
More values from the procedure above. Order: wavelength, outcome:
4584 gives 6.04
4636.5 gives 5.54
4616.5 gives 5.89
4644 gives 5.25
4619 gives 5.56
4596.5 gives 5.52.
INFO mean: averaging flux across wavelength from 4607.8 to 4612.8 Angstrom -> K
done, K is 5.66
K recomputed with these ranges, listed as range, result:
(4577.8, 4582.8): 6.11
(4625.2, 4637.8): 5.49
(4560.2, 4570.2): 5.54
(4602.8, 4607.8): 5.55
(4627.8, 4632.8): 5.46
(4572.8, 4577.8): 5.28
